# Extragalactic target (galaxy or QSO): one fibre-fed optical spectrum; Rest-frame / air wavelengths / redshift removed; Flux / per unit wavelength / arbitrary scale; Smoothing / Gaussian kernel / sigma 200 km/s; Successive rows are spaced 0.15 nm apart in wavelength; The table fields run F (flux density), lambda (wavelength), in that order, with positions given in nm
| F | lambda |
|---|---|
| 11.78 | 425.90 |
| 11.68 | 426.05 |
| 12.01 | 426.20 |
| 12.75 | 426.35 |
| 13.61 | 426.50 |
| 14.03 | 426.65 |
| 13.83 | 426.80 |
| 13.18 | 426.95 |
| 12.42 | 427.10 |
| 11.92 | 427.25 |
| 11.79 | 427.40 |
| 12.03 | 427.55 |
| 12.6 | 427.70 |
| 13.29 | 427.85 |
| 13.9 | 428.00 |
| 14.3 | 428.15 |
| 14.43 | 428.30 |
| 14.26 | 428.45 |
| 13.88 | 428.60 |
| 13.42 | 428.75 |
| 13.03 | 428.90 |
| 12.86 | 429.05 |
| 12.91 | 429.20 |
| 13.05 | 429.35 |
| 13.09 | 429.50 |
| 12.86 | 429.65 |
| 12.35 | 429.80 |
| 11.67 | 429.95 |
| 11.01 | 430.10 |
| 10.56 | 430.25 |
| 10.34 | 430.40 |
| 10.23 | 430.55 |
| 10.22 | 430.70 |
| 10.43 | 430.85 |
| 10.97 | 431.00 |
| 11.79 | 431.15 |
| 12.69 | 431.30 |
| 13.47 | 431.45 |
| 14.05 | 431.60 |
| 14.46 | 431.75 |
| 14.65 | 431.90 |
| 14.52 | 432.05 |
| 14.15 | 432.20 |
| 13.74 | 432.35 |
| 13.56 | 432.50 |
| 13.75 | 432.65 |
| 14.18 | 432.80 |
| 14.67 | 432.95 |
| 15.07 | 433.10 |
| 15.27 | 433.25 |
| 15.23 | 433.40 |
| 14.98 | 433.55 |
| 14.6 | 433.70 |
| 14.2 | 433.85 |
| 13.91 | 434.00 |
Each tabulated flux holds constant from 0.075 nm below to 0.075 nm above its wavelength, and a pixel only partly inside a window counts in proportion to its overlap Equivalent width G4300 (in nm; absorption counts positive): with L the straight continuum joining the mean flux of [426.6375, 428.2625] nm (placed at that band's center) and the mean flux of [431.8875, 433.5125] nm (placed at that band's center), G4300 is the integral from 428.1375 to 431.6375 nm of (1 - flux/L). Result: 0.33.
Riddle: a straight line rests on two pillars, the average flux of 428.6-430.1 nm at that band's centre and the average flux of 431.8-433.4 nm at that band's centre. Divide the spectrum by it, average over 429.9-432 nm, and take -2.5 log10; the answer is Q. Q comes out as 0.14 mag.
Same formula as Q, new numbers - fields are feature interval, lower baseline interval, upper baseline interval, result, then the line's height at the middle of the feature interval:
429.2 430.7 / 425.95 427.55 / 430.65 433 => 0.12 mag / 13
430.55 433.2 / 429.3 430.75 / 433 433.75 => 0.02 mag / 13.5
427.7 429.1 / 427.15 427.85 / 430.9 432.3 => -0.10 mag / 12.5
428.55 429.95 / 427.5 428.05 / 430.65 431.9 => -0.02 mag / 12.7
